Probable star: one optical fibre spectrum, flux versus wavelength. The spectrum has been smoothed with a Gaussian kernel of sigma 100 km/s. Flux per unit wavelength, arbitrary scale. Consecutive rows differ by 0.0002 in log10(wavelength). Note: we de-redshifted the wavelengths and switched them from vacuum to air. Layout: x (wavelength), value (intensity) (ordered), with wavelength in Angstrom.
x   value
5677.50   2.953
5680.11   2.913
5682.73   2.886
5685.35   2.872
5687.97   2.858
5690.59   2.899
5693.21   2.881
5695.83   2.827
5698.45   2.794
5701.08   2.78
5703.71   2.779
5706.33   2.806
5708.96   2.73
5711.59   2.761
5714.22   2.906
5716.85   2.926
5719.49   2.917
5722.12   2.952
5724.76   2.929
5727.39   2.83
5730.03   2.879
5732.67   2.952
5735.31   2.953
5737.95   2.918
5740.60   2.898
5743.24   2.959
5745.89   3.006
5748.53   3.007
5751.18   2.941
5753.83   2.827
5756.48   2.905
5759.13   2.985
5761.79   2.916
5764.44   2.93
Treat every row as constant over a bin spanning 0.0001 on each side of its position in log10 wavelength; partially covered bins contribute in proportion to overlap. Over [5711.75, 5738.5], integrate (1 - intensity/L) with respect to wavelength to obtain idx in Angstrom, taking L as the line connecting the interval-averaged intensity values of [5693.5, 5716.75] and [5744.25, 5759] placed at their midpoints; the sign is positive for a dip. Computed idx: -0.4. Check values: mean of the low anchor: 2.81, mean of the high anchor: 2.94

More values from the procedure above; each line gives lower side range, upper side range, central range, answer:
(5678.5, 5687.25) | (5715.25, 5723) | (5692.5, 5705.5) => 0.4 Angstrom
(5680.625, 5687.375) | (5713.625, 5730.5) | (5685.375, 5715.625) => 0.7 Angstrom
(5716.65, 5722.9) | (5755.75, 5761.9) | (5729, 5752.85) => -0.1 Angstrom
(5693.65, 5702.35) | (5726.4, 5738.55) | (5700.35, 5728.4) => 0.1 Angstrom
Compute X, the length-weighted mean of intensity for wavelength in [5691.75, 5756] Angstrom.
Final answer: 2.88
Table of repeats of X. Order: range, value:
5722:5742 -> 2.91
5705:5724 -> 2.86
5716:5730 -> 2.91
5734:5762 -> 2.94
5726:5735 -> 2.9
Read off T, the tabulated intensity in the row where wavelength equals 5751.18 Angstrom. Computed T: 2.941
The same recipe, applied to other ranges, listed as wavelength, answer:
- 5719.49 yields 2.917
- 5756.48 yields 2.905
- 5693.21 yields 2.881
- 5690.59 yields 2.899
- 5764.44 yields 2.93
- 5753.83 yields 2.827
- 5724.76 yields 2.929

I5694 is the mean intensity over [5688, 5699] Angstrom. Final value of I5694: 2.86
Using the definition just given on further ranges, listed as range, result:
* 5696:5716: 2.8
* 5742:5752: 2.98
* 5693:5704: 2.81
